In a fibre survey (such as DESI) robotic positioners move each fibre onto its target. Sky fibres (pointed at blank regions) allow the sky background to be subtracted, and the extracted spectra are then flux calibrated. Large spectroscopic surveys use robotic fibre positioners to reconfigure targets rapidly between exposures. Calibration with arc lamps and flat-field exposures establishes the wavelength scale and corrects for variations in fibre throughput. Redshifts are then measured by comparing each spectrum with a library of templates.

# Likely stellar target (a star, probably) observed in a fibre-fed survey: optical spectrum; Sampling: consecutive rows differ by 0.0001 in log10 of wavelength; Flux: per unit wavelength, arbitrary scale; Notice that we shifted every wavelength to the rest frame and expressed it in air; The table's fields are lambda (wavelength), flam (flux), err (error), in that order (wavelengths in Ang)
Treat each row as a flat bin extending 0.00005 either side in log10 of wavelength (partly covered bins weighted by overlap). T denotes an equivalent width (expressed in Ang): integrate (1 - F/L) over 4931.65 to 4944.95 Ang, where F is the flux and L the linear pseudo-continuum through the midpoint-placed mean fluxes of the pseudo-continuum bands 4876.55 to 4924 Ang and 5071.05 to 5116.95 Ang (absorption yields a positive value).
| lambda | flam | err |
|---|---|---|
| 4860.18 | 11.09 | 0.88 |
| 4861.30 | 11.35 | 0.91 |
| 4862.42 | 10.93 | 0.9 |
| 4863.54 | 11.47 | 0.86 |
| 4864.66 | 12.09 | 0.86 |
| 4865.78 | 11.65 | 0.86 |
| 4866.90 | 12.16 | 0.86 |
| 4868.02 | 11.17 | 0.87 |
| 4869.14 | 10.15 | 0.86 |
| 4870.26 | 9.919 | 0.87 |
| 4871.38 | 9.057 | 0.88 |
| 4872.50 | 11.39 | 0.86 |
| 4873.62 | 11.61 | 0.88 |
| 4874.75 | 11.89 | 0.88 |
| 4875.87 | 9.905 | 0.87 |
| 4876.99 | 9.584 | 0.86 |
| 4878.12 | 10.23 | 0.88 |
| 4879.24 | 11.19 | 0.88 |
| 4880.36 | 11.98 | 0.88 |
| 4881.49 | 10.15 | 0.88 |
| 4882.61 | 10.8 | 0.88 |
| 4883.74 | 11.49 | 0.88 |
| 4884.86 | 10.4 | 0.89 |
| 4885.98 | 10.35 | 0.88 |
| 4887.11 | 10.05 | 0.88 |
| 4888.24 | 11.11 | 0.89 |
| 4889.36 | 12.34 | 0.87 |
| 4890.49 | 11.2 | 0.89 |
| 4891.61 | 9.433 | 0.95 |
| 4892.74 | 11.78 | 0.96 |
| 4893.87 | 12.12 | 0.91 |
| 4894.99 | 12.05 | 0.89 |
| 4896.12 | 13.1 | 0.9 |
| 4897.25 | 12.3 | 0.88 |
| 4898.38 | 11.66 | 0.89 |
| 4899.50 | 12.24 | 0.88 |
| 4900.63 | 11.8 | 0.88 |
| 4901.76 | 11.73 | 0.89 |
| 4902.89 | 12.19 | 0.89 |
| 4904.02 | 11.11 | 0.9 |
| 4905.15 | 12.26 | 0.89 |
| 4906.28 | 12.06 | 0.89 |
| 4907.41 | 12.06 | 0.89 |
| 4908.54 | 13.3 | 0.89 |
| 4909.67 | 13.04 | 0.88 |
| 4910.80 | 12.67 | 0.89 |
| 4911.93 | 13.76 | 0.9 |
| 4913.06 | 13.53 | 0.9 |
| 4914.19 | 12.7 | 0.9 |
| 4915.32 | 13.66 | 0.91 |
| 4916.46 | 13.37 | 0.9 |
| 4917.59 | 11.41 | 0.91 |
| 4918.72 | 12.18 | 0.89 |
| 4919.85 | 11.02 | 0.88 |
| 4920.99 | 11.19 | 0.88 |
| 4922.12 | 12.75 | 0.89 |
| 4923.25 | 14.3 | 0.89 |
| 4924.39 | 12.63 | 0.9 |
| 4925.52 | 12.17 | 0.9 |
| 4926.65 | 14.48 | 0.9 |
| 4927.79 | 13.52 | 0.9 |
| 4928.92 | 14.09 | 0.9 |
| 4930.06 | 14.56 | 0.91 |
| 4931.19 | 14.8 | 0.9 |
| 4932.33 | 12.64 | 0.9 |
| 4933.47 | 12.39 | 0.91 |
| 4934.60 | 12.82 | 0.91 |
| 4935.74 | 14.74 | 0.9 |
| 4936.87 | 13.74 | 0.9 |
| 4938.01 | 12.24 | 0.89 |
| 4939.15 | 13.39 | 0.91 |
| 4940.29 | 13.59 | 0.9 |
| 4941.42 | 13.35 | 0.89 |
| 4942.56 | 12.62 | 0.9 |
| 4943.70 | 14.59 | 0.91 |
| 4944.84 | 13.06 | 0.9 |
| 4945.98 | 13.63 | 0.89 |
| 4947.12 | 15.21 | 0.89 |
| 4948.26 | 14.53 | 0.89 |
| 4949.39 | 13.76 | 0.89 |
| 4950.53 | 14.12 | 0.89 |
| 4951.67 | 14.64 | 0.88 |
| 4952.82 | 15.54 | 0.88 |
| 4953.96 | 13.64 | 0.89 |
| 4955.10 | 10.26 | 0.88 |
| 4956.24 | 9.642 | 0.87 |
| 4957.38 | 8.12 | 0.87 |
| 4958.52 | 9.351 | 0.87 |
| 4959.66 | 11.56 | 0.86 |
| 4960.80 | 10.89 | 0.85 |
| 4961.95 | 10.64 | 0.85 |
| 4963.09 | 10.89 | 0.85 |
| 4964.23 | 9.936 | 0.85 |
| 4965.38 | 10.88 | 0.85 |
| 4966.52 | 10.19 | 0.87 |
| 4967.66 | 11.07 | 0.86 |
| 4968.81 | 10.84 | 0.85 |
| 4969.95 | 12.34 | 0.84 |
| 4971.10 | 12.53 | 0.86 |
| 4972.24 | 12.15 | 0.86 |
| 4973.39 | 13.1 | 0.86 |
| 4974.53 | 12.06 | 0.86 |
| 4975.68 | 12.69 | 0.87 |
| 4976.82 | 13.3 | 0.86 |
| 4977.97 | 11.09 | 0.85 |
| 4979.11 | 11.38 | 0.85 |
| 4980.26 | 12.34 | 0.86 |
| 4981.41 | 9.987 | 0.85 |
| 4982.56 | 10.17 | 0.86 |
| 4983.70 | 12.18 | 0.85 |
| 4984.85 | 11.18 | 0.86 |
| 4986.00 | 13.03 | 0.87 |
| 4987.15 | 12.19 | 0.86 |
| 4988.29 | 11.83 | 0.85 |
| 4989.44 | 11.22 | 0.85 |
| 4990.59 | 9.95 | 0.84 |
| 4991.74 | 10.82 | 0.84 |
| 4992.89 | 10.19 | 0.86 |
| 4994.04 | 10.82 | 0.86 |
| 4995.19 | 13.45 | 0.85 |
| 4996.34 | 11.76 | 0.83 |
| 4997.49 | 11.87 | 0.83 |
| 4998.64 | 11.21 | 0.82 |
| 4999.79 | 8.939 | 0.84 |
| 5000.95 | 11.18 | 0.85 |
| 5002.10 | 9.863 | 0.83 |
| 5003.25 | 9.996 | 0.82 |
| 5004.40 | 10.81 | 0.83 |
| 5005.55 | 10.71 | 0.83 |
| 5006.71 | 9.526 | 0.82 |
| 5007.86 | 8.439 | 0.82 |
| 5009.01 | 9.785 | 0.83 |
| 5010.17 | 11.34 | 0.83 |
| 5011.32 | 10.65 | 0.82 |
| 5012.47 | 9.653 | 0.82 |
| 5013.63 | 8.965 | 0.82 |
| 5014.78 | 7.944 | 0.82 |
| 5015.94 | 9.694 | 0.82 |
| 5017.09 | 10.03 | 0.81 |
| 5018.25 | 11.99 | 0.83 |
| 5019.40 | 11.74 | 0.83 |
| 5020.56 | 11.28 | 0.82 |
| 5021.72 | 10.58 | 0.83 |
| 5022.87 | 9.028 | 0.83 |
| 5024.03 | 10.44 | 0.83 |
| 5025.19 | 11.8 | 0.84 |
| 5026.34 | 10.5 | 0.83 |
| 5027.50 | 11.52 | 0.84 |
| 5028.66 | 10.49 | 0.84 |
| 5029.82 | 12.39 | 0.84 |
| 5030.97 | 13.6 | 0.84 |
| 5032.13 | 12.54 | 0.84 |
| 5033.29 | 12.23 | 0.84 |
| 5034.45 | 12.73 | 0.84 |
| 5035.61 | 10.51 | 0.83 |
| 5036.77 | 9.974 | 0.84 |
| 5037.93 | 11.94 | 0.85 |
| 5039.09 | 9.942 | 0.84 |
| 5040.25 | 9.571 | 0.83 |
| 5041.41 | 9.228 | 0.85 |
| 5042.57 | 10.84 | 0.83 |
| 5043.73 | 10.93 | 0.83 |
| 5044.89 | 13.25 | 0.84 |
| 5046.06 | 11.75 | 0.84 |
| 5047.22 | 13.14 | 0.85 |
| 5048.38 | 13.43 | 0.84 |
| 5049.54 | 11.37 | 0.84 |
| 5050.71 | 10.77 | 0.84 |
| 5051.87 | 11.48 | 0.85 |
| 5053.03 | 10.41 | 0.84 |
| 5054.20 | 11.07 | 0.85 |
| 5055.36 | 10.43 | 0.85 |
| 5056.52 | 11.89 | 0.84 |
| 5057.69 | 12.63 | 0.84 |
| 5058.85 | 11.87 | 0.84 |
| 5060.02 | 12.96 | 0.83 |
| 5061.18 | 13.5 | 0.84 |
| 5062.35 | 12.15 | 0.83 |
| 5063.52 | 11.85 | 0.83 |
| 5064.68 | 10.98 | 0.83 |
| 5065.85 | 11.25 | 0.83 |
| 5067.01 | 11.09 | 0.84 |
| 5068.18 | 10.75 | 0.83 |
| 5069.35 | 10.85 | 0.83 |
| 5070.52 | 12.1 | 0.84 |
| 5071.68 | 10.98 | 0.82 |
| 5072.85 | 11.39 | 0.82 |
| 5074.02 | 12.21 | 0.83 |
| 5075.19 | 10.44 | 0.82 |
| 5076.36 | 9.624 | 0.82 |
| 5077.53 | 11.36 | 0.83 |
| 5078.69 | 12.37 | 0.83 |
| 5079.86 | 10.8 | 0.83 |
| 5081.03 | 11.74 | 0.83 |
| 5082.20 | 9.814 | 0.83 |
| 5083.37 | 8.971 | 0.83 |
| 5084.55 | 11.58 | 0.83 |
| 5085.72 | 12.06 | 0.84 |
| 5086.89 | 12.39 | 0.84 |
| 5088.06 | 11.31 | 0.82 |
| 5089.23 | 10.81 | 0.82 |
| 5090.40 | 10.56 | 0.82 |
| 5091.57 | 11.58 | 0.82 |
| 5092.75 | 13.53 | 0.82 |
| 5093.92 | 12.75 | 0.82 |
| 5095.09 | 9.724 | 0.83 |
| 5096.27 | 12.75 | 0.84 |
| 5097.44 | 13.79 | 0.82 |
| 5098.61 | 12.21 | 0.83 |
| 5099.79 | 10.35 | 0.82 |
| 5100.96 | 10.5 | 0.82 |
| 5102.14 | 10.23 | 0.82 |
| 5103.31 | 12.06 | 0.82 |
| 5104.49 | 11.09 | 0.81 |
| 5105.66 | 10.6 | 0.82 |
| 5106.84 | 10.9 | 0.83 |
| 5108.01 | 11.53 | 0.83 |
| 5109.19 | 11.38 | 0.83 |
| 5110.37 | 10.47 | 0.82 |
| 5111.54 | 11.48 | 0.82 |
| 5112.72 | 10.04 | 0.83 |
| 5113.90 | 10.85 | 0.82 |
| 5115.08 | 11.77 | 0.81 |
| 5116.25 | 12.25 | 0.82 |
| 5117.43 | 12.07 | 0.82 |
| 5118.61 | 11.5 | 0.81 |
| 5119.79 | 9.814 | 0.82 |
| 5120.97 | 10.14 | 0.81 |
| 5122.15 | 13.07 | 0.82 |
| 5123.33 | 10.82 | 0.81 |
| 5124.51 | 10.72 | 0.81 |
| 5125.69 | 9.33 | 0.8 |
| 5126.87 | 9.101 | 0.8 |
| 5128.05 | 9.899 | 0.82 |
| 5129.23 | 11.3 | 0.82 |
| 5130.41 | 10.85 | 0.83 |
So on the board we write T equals -1.7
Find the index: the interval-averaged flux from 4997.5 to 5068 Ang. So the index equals 11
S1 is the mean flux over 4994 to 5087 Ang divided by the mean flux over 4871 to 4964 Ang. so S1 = 0.91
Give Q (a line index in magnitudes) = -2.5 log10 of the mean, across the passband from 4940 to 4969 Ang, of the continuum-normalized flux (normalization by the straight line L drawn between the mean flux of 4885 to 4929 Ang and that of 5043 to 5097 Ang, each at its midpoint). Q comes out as -0.01 mag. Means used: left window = 12.2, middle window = 12.2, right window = 11.5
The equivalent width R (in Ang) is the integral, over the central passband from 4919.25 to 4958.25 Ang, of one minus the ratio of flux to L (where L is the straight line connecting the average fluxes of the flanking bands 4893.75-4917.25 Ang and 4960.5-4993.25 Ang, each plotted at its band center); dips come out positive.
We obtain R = -3.7 Ang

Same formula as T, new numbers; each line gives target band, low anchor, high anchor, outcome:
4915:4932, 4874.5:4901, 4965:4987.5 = -2.44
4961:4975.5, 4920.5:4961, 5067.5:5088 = 1.43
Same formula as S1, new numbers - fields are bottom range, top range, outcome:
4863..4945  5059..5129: 0.93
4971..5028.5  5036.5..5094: 1.04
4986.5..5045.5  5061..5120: 1.05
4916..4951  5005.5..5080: 0.84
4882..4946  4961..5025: 0.87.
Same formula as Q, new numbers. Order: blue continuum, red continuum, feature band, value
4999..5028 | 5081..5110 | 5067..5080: -0.01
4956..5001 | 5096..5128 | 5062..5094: -0.02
